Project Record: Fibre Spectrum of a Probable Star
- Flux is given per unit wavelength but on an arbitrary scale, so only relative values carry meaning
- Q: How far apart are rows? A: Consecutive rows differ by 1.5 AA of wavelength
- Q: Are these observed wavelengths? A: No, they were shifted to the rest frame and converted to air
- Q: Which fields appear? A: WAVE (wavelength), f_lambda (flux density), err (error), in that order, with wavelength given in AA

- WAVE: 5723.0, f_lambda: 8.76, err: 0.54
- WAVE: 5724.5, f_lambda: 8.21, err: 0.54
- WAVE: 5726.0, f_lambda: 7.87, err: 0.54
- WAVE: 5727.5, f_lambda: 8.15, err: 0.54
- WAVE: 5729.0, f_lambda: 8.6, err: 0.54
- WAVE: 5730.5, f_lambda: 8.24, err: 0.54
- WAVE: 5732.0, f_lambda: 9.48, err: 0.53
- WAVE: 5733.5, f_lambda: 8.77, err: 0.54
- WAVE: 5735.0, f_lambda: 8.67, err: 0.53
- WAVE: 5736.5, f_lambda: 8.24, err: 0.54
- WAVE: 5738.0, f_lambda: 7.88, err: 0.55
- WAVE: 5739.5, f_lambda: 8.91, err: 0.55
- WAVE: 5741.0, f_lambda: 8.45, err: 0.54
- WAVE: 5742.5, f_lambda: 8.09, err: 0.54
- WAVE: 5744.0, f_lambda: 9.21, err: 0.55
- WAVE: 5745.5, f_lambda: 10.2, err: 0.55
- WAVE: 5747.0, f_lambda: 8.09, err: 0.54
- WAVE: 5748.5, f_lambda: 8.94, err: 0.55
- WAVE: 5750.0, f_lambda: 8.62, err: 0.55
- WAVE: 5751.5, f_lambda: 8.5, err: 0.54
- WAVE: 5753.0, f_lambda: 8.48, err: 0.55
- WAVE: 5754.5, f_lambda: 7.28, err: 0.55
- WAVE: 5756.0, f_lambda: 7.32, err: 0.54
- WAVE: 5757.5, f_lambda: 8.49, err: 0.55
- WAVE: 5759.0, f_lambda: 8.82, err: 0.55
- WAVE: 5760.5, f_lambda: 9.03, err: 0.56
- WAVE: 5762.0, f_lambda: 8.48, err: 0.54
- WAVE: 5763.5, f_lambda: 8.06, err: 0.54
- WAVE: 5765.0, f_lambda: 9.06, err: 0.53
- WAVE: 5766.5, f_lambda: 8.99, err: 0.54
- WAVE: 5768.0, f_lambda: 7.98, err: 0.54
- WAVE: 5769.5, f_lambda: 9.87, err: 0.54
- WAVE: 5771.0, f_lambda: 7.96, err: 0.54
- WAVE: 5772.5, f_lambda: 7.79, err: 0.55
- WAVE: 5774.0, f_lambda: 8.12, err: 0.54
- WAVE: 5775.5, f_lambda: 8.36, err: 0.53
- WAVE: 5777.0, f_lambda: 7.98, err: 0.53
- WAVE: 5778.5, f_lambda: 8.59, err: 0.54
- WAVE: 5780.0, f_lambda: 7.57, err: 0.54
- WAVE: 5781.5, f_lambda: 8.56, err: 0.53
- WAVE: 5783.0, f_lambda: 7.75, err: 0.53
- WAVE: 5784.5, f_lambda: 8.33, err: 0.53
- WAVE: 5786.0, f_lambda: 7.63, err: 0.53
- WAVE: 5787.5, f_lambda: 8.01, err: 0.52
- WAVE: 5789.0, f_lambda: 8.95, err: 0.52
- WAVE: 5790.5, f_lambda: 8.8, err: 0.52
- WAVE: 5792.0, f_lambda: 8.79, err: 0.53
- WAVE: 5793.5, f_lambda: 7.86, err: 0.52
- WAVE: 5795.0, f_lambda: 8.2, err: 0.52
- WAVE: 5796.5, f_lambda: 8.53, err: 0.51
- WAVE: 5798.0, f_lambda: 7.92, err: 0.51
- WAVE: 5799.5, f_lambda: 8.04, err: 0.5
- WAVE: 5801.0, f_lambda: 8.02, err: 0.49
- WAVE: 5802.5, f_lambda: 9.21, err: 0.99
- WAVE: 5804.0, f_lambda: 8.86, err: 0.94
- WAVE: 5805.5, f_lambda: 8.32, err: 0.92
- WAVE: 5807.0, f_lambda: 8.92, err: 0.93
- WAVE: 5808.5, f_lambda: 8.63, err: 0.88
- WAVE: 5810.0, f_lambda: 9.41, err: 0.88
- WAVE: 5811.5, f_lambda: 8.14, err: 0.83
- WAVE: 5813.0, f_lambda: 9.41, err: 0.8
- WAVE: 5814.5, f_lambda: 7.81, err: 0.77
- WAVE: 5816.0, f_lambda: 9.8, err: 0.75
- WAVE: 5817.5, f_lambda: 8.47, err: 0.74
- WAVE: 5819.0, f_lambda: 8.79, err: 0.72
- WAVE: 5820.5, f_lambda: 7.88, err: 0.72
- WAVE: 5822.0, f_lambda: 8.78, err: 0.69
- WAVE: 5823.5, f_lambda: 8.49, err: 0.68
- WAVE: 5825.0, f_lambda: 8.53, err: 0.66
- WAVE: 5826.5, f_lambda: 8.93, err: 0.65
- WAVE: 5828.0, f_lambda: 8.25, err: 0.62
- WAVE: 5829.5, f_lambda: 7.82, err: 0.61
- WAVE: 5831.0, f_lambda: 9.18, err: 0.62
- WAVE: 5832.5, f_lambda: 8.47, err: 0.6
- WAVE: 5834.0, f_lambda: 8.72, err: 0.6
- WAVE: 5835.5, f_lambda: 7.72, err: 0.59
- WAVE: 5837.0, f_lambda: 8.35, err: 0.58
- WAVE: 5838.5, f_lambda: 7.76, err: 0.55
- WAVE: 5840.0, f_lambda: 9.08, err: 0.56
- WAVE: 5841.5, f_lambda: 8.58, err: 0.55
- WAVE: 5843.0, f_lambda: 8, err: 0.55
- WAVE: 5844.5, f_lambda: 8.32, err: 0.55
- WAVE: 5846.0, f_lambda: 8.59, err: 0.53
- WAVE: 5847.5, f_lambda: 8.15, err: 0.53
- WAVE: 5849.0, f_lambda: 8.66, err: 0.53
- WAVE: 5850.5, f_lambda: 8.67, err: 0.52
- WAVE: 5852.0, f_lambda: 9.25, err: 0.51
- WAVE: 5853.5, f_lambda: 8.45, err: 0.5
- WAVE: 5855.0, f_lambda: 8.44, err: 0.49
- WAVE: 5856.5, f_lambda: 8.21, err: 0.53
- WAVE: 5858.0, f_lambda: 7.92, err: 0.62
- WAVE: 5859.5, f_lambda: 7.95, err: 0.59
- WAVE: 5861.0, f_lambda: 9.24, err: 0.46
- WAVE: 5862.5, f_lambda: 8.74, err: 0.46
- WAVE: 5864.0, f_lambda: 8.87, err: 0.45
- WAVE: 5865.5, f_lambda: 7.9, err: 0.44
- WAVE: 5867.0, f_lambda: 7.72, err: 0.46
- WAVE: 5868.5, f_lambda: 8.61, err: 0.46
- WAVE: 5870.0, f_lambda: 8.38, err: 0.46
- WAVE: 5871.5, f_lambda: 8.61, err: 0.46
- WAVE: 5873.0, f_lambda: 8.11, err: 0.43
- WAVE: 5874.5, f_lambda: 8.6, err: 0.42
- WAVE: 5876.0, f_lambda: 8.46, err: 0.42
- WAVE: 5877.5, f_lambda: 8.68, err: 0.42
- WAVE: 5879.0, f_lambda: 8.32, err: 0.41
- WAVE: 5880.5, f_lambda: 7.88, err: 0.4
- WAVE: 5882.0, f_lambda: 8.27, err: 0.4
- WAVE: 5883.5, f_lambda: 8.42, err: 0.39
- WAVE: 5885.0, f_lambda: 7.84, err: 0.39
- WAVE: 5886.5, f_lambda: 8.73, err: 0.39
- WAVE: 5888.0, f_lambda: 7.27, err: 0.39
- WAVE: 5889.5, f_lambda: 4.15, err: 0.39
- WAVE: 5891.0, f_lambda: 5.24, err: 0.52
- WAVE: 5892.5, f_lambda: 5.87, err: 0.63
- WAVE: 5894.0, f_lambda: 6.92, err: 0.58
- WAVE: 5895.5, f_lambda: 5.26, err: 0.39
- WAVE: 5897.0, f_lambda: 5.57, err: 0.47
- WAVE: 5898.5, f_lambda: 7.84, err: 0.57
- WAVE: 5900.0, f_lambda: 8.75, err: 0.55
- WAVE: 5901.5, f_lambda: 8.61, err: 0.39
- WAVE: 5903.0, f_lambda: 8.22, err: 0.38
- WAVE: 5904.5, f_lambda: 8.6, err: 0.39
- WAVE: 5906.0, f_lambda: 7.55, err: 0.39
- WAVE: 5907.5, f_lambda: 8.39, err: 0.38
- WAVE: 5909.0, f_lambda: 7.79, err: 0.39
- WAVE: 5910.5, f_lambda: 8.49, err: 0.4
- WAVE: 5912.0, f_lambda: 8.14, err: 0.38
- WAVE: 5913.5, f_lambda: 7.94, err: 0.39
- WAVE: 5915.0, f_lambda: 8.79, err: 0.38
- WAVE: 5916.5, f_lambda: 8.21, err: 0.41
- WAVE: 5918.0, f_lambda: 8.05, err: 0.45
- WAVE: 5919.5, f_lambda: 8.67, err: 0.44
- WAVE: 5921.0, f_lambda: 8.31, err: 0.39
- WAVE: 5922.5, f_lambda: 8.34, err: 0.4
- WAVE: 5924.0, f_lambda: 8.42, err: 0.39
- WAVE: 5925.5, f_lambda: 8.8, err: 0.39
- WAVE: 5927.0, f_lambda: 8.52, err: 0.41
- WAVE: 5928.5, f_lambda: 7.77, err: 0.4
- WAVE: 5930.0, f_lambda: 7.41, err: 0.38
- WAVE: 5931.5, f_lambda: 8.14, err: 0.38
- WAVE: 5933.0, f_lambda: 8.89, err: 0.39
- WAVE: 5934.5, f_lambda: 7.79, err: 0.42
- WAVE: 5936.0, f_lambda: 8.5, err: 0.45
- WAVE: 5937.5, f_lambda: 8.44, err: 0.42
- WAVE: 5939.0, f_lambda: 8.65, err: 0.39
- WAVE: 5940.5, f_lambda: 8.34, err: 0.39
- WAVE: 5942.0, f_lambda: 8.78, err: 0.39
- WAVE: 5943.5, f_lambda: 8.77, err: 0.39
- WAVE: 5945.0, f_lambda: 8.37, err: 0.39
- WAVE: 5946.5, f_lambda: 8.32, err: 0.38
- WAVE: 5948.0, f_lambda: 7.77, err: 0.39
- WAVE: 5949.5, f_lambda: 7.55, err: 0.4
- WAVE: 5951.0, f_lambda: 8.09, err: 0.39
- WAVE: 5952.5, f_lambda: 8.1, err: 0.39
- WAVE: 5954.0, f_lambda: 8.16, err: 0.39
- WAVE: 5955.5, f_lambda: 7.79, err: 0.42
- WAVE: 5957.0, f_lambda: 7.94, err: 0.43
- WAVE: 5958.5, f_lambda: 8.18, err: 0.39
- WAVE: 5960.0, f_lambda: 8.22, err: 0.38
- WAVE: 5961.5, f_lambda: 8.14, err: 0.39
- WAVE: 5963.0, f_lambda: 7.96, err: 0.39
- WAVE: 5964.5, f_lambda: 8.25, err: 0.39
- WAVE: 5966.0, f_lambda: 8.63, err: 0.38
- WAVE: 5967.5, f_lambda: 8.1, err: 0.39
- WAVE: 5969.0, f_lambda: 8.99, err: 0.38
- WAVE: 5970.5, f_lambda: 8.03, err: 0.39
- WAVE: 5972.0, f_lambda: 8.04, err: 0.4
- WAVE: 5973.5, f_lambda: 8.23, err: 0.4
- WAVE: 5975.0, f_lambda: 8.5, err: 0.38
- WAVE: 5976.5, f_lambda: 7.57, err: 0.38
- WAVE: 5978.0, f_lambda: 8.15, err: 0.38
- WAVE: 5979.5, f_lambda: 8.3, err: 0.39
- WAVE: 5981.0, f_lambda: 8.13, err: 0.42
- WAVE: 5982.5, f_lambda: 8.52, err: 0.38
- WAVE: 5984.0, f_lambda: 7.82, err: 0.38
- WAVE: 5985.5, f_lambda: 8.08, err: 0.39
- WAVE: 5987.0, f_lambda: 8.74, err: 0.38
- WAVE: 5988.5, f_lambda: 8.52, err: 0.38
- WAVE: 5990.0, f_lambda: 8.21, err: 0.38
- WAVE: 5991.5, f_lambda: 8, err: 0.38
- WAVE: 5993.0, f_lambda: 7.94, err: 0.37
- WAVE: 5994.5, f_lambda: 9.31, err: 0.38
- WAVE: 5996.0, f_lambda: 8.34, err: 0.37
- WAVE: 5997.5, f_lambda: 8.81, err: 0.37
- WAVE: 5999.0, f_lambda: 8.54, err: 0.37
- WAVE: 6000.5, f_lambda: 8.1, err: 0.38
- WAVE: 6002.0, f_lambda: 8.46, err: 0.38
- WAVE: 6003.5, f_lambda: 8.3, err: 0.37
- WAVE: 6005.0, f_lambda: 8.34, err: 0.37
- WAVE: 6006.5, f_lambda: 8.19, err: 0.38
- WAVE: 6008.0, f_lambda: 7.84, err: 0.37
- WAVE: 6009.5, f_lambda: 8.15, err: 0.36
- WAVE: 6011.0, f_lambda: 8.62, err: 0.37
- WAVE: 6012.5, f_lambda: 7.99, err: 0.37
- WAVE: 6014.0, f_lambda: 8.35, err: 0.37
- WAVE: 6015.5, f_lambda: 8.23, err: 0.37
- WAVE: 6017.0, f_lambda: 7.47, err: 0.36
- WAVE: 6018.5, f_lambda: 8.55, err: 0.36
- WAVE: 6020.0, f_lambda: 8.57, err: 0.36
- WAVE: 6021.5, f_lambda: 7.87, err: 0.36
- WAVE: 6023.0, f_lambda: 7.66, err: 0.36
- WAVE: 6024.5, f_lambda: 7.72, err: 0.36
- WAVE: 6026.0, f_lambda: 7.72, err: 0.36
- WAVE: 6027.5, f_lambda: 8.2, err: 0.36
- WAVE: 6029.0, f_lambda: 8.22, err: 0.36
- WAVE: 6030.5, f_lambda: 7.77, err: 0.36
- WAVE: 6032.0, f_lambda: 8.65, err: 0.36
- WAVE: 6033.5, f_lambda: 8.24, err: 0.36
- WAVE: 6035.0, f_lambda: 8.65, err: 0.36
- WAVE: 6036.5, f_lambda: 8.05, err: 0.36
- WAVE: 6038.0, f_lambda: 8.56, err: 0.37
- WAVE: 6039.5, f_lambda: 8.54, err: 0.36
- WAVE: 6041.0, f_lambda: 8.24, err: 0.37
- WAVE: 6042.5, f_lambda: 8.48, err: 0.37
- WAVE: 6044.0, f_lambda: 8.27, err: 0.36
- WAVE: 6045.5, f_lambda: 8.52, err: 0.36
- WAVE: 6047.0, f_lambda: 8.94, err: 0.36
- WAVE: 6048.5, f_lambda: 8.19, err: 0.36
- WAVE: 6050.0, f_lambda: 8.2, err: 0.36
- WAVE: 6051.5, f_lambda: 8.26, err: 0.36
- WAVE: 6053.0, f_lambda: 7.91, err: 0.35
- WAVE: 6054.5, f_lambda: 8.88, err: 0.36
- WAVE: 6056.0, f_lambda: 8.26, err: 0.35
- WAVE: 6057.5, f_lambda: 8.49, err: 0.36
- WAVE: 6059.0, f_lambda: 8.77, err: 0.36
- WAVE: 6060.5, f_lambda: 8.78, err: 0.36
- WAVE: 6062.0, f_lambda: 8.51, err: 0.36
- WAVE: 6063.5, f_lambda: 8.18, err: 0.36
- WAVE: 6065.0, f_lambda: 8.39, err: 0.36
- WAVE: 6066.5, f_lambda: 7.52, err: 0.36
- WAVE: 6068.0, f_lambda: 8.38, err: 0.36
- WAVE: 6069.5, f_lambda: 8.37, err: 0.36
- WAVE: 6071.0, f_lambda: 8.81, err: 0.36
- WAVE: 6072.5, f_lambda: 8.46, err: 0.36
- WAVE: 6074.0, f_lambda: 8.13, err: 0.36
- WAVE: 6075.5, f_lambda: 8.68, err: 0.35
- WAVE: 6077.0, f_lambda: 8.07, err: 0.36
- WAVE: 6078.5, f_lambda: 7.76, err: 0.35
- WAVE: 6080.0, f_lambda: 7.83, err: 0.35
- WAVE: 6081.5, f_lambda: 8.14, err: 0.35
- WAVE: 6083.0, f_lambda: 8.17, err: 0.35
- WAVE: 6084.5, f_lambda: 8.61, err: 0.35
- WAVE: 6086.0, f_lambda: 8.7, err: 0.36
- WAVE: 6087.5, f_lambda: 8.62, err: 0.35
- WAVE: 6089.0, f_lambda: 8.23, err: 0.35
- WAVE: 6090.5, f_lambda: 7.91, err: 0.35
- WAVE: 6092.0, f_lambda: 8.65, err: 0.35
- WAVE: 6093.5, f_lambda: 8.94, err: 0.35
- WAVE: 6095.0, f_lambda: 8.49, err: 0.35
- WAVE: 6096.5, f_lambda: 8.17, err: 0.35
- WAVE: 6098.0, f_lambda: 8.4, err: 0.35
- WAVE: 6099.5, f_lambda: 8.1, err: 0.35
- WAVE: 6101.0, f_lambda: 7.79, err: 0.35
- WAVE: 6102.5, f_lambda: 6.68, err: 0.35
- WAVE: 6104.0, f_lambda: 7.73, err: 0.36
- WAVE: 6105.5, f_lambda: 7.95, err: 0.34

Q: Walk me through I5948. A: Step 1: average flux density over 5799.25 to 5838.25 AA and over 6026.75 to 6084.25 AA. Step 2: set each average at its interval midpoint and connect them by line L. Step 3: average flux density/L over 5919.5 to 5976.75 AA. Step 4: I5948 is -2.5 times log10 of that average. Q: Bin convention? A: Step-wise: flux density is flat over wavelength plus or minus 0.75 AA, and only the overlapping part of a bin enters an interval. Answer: 0.03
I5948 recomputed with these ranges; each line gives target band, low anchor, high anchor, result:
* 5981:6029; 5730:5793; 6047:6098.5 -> 0.02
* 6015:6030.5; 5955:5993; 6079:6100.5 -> 0.03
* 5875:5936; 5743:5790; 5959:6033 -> 0.06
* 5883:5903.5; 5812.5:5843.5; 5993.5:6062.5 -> 0.20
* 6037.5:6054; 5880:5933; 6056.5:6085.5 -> -0.02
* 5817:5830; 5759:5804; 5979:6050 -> -0.01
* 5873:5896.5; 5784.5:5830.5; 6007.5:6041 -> 0.15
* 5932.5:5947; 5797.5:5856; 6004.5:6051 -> -0.02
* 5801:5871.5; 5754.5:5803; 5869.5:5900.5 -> -0.09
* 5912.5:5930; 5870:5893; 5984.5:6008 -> -0.05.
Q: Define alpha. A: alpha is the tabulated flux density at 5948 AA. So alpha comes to 7.77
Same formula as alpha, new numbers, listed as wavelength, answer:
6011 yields 8.62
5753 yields 8.48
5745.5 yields 10.2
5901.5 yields 8.61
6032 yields 8.65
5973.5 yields 8.23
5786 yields 7.63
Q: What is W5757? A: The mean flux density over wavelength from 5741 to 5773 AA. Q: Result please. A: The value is 8.54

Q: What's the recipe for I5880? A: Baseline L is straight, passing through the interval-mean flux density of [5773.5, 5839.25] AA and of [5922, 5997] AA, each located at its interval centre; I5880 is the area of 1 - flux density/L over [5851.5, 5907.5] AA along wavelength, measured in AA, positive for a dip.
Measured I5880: 3.1 AA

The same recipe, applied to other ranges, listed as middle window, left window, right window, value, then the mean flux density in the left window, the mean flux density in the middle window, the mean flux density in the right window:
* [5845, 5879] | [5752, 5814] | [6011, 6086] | -0.4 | 8.4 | 8.46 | 8.28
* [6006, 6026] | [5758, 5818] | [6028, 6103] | 0.6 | 8.48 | 8.08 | 8.32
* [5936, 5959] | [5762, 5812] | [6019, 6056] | 0.2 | 8.4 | 8.23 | 8.26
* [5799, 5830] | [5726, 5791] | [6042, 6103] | -0.7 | 8.44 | 8.61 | 8.31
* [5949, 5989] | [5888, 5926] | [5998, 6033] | -1.3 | 7.62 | 8.18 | 8.16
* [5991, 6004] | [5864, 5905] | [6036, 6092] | -0.5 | 7.68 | 8.43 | 8.35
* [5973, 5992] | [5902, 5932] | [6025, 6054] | 0.1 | 8.23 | 8.22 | 8.3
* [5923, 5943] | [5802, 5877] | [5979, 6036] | 0.0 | 8.52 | 8.35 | 8.24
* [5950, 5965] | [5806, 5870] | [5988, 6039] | 0.5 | 8.51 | 8.07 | 8.24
